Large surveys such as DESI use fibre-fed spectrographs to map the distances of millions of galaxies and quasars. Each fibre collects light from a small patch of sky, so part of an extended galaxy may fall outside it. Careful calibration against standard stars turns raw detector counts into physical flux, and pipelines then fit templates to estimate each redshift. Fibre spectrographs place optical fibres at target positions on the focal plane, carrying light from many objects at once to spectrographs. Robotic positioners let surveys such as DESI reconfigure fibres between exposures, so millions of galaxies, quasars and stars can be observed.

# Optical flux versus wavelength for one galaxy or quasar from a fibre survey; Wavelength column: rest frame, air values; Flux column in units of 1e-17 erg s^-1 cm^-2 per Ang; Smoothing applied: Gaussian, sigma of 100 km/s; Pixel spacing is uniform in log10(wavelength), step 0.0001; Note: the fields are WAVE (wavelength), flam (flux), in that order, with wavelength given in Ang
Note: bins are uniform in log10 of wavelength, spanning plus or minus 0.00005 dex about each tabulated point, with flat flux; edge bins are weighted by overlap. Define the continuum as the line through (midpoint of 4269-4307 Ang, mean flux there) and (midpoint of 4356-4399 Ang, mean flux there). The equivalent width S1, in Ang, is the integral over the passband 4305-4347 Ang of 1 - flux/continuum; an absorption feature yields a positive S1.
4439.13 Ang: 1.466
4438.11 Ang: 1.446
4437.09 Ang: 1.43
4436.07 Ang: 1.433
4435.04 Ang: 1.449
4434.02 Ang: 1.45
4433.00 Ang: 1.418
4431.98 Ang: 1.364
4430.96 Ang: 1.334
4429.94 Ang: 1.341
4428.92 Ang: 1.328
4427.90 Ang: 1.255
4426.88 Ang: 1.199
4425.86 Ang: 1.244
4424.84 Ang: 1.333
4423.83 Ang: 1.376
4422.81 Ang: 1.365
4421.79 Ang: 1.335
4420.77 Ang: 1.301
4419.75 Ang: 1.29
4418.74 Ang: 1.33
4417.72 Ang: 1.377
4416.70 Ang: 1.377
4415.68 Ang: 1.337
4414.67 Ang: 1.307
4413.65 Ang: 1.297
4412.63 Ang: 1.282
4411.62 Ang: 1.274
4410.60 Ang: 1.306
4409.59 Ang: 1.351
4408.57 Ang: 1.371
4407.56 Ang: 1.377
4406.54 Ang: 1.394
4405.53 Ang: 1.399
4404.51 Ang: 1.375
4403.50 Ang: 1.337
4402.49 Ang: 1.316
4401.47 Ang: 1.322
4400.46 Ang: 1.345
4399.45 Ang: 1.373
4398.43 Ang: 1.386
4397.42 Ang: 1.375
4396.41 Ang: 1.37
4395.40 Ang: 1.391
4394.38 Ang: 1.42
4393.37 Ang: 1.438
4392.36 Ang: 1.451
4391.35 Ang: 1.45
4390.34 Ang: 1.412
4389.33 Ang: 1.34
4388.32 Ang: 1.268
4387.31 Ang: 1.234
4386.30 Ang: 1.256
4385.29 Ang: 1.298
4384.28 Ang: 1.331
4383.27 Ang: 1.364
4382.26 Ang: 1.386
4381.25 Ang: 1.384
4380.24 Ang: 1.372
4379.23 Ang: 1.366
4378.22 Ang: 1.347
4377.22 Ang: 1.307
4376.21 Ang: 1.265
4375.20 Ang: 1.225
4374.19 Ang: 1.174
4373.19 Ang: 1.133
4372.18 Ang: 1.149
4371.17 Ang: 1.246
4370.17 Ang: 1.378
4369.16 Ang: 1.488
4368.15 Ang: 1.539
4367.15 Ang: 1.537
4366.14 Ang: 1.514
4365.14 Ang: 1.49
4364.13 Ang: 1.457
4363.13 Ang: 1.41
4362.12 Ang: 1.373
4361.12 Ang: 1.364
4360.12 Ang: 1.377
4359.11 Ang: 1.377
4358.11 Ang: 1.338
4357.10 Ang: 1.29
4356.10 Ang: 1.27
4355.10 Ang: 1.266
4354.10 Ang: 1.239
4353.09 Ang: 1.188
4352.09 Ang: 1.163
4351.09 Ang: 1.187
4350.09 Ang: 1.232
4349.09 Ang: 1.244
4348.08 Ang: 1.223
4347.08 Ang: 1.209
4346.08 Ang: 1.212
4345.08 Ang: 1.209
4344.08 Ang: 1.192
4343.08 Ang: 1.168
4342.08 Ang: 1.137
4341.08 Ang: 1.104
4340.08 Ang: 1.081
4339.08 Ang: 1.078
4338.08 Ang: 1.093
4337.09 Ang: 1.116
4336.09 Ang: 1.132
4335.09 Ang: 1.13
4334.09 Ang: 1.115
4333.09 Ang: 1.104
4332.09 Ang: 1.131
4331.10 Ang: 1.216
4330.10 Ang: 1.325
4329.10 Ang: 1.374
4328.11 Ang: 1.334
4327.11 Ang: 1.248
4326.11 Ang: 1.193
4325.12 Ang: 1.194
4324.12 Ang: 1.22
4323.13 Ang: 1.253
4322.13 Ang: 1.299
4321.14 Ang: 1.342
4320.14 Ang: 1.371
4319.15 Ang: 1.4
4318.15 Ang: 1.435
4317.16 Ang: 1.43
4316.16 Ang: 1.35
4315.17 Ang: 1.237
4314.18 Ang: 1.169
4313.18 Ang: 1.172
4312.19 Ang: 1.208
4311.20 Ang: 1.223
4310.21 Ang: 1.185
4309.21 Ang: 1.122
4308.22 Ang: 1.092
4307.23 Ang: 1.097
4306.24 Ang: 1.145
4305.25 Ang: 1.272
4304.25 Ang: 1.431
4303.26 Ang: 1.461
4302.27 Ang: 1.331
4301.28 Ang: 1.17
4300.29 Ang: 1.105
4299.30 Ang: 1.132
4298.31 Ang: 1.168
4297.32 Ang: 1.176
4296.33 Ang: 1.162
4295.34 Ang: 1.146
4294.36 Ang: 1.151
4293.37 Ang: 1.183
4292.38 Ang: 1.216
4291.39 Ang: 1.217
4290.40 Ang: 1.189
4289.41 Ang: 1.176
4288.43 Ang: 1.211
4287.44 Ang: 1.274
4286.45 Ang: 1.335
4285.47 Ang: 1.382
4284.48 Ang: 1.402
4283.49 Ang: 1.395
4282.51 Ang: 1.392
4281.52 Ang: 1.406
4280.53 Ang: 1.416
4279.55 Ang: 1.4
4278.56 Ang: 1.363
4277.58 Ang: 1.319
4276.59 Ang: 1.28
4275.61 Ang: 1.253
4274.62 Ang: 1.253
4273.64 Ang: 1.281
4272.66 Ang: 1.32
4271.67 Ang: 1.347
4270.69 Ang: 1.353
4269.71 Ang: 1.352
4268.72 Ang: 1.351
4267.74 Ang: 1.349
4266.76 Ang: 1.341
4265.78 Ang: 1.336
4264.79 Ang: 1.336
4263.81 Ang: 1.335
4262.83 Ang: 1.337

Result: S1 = 3.18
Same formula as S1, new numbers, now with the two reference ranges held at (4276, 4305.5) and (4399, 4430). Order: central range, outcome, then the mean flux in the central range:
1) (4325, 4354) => 2.5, 1.18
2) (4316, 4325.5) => -0.3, 1.33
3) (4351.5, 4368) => -0.6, 1.36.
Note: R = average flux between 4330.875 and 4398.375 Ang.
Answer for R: 1.29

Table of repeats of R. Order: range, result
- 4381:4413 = 1.36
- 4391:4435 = 1.35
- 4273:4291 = 1.32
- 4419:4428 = 1.3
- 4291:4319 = 1.22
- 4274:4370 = 1.26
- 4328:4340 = 1.17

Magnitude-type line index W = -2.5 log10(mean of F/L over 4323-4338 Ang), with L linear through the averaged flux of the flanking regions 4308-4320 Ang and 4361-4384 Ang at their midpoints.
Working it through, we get 0.07 mag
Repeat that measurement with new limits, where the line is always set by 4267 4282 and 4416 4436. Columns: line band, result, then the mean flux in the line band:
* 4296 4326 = 0.078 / 1.24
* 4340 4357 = 0.118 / 1.2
